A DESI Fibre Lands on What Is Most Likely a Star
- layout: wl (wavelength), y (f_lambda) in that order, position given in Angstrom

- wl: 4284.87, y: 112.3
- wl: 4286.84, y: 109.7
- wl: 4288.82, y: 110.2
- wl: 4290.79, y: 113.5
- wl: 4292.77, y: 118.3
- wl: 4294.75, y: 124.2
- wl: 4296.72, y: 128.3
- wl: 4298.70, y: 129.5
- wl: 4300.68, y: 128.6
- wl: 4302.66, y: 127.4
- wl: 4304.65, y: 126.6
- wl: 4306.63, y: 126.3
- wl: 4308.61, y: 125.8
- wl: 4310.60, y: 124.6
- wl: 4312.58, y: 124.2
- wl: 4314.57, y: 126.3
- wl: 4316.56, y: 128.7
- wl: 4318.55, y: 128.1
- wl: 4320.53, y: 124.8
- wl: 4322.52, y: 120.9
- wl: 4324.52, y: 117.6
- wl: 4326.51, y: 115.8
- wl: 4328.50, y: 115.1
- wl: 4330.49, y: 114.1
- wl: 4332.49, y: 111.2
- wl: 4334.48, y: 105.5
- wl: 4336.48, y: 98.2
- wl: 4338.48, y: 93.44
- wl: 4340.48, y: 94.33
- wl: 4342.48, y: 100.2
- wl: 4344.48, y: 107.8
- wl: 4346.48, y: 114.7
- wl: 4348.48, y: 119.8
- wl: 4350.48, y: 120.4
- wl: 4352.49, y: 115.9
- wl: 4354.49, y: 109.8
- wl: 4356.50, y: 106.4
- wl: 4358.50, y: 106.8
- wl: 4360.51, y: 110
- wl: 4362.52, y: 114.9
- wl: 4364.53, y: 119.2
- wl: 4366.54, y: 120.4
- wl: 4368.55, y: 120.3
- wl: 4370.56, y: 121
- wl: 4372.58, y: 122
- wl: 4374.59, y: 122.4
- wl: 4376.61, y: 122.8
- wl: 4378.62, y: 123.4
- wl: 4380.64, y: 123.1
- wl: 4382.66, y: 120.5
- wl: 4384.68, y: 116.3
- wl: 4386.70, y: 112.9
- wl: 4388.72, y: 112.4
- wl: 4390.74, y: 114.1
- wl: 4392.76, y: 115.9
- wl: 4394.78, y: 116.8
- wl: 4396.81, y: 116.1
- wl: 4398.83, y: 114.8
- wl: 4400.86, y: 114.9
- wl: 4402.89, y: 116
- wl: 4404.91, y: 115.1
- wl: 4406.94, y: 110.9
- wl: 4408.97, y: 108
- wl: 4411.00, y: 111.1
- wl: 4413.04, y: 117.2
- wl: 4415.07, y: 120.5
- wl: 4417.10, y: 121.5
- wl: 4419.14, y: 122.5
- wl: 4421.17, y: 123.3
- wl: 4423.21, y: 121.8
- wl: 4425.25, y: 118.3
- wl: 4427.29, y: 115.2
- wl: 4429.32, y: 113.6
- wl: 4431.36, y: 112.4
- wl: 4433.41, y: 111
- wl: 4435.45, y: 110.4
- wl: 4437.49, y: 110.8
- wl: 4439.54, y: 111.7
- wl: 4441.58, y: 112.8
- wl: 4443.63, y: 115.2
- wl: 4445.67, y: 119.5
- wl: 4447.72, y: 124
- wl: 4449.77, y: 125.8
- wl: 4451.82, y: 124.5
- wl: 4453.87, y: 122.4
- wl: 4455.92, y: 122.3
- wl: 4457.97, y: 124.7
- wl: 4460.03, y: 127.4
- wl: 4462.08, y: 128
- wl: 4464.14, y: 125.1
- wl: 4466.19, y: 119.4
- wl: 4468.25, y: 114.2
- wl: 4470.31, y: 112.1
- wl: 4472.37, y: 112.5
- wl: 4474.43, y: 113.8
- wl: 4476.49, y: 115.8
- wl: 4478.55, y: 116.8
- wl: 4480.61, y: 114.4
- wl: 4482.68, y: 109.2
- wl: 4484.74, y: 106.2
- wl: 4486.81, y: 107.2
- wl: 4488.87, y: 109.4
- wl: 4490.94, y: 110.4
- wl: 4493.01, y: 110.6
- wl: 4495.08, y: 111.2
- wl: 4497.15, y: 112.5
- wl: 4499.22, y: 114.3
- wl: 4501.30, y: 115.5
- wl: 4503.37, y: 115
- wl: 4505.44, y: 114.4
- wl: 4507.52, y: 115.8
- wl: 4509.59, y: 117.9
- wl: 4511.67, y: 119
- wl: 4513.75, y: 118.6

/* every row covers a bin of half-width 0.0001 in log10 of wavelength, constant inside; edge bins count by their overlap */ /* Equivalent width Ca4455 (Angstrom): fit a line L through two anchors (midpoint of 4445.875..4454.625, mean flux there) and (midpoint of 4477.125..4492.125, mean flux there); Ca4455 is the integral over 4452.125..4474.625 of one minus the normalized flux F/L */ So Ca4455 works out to -0.3 Angstrom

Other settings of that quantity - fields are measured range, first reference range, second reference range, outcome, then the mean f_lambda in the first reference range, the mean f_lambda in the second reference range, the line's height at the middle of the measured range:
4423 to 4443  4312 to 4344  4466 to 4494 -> -0.18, 113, 112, 112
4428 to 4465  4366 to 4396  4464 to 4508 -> -1.17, 119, 113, 115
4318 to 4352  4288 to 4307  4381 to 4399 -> 2.43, 123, 116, 120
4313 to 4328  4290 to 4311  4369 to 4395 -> 0.06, 125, 119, 123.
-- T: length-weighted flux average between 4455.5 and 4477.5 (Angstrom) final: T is 119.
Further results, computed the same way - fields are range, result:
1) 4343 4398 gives 116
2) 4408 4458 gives 117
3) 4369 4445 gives 116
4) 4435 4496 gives 116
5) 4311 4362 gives 113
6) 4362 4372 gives 119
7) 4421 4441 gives 114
